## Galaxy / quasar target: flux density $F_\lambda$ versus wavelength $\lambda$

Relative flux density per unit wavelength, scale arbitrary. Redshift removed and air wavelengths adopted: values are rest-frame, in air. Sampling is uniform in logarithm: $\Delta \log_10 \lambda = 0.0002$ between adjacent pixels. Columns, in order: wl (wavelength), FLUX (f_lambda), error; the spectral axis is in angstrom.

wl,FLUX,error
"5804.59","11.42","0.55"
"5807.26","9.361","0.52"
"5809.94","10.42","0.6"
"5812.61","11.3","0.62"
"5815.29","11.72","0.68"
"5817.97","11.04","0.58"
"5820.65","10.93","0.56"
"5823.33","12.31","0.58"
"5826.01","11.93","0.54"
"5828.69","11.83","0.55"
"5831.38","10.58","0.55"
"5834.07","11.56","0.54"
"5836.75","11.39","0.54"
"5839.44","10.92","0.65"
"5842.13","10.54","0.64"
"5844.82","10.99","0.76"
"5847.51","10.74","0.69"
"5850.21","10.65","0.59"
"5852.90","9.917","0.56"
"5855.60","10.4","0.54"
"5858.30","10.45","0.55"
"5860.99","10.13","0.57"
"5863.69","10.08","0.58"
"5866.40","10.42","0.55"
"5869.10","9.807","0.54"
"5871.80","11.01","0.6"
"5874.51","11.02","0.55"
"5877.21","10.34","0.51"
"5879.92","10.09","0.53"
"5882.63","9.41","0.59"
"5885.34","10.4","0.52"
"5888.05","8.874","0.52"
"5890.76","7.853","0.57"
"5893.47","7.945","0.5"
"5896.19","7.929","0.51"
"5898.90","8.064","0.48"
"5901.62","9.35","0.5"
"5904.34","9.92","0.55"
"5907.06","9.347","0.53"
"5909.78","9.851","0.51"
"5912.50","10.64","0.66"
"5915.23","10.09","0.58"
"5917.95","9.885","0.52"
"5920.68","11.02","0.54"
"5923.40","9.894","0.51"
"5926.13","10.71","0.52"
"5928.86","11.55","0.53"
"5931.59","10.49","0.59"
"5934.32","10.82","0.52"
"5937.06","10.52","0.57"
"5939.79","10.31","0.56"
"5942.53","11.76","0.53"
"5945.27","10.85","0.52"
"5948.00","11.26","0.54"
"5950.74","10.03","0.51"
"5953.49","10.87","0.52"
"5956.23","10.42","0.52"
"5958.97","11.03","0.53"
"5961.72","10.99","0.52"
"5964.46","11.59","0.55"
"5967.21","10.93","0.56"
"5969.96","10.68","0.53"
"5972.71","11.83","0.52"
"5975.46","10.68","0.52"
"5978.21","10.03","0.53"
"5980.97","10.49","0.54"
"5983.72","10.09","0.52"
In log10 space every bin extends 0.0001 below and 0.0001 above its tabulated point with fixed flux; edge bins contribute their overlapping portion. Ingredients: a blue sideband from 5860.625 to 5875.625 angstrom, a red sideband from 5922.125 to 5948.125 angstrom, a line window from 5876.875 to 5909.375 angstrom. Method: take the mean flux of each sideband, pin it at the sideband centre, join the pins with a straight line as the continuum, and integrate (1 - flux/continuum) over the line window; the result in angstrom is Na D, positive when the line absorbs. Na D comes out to 4.5 angstrom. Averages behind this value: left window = 10.4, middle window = 9.11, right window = 10.8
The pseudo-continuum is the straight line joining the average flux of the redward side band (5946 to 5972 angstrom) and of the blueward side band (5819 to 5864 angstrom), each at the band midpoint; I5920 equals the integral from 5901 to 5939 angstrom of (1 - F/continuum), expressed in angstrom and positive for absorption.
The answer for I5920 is 2.1 angstrom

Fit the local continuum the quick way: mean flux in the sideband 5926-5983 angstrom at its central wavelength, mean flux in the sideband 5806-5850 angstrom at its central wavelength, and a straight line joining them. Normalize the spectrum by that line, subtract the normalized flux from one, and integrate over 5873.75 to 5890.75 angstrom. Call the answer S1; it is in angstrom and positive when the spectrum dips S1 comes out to 1.81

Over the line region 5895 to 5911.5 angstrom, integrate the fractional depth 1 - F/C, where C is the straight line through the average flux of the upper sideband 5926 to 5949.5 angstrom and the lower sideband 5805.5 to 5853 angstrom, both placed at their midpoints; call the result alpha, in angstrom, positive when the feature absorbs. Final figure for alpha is 2.8 angstrom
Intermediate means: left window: 11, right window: 10.9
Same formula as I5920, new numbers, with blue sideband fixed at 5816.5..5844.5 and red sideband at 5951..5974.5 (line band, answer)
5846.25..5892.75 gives 4.74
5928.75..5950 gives 0.30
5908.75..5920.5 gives 0.93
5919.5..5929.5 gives 0.31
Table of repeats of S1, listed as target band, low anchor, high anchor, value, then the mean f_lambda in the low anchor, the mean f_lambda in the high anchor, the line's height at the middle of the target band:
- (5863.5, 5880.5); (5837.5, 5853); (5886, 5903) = -1.7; 10.7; 8.42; 9.47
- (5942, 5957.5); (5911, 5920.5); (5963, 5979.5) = -0.2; 10.3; 11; 10.7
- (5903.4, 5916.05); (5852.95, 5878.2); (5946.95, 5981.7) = 0.7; 10.4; 10.8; 10.6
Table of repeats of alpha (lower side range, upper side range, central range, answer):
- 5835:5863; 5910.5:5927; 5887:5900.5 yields 3.0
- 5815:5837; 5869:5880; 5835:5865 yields 1.2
